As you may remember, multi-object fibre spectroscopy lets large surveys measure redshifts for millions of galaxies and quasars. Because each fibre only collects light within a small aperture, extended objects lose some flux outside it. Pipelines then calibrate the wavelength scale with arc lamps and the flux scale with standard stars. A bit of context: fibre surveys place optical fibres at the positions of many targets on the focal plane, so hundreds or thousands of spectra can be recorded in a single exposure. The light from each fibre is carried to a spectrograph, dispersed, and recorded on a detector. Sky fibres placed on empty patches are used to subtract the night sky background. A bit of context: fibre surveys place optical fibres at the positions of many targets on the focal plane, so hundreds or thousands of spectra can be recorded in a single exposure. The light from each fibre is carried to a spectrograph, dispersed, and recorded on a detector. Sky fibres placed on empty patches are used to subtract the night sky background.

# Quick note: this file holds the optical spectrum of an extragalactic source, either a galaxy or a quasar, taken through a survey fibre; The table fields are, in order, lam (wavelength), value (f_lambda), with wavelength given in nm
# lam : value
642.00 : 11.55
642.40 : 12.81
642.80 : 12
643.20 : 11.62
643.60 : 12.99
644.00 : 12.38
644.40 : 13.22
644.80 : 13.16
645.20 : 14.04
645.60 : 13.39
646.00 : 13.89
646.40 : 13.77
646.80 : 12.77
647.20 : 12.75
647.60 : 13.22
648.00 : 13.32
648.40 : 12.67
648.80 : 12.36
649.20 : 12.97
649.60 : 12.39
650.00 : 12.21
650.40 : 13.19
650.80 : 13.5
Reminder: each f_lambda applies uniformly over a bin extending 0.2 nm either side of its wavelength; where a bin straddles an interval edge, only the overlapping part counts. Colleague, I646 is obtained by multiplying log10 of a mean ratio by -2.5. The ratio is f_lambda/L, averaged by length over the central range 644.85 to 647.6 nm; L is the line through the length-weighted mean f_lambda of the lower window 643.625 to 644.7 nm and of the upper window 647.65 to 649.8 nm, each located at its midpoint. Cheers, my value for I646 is -0.05 mag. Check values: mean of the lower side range 12.9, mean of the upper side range 12.8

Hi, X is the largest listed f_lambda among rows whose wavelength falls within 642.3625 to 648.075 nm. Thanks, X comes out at 14.04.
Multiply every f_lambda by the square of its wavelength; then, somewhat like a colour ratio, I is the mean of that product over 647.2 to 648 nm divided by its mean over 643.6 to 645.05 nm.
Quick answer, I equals 1.0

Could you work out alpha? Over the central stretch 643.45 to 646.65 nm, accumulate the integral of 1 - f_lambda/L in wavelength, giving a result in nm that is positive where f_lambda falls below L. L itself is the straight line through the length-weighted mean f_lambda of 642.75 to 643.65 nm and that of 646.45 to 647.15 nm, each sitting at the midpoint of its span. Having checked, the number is -0.20 nm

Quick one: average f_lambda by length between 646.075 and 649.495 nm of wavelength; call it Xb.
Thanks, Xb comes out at 13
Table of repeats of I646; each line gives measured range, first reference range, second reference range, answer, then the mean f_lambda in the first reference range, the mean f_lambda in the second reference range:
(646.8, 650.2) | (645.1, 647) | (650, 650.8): 0.043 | 13.5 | 13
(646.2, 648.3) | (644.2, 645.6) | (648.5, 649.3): -0.014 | 13.5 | 12.6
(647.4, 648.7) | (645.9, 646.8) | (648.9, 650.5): 0.007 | 13.6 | 12.6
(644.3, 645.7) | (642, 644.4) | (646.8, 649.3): -0.077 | 12.4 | 12.9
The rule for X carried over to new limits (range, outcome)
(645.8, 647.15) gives 13.89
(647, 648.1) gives 13.32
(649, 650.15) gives 12.97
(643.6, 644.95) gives 13.22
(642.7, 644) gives 12.99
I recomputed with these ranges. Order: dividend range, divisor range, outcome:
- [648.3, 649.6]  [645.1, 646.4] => 0.93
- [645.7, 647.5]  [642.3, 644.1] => 1.09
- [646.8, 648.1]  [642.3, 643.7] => 1.08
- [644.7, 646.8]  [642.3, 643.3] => 1.13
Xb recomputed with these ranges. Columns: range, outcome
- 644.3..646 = 13.5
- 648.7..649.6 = 12.6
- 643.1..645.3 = 12.9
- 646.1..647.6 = 13.2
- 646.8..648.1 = 13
